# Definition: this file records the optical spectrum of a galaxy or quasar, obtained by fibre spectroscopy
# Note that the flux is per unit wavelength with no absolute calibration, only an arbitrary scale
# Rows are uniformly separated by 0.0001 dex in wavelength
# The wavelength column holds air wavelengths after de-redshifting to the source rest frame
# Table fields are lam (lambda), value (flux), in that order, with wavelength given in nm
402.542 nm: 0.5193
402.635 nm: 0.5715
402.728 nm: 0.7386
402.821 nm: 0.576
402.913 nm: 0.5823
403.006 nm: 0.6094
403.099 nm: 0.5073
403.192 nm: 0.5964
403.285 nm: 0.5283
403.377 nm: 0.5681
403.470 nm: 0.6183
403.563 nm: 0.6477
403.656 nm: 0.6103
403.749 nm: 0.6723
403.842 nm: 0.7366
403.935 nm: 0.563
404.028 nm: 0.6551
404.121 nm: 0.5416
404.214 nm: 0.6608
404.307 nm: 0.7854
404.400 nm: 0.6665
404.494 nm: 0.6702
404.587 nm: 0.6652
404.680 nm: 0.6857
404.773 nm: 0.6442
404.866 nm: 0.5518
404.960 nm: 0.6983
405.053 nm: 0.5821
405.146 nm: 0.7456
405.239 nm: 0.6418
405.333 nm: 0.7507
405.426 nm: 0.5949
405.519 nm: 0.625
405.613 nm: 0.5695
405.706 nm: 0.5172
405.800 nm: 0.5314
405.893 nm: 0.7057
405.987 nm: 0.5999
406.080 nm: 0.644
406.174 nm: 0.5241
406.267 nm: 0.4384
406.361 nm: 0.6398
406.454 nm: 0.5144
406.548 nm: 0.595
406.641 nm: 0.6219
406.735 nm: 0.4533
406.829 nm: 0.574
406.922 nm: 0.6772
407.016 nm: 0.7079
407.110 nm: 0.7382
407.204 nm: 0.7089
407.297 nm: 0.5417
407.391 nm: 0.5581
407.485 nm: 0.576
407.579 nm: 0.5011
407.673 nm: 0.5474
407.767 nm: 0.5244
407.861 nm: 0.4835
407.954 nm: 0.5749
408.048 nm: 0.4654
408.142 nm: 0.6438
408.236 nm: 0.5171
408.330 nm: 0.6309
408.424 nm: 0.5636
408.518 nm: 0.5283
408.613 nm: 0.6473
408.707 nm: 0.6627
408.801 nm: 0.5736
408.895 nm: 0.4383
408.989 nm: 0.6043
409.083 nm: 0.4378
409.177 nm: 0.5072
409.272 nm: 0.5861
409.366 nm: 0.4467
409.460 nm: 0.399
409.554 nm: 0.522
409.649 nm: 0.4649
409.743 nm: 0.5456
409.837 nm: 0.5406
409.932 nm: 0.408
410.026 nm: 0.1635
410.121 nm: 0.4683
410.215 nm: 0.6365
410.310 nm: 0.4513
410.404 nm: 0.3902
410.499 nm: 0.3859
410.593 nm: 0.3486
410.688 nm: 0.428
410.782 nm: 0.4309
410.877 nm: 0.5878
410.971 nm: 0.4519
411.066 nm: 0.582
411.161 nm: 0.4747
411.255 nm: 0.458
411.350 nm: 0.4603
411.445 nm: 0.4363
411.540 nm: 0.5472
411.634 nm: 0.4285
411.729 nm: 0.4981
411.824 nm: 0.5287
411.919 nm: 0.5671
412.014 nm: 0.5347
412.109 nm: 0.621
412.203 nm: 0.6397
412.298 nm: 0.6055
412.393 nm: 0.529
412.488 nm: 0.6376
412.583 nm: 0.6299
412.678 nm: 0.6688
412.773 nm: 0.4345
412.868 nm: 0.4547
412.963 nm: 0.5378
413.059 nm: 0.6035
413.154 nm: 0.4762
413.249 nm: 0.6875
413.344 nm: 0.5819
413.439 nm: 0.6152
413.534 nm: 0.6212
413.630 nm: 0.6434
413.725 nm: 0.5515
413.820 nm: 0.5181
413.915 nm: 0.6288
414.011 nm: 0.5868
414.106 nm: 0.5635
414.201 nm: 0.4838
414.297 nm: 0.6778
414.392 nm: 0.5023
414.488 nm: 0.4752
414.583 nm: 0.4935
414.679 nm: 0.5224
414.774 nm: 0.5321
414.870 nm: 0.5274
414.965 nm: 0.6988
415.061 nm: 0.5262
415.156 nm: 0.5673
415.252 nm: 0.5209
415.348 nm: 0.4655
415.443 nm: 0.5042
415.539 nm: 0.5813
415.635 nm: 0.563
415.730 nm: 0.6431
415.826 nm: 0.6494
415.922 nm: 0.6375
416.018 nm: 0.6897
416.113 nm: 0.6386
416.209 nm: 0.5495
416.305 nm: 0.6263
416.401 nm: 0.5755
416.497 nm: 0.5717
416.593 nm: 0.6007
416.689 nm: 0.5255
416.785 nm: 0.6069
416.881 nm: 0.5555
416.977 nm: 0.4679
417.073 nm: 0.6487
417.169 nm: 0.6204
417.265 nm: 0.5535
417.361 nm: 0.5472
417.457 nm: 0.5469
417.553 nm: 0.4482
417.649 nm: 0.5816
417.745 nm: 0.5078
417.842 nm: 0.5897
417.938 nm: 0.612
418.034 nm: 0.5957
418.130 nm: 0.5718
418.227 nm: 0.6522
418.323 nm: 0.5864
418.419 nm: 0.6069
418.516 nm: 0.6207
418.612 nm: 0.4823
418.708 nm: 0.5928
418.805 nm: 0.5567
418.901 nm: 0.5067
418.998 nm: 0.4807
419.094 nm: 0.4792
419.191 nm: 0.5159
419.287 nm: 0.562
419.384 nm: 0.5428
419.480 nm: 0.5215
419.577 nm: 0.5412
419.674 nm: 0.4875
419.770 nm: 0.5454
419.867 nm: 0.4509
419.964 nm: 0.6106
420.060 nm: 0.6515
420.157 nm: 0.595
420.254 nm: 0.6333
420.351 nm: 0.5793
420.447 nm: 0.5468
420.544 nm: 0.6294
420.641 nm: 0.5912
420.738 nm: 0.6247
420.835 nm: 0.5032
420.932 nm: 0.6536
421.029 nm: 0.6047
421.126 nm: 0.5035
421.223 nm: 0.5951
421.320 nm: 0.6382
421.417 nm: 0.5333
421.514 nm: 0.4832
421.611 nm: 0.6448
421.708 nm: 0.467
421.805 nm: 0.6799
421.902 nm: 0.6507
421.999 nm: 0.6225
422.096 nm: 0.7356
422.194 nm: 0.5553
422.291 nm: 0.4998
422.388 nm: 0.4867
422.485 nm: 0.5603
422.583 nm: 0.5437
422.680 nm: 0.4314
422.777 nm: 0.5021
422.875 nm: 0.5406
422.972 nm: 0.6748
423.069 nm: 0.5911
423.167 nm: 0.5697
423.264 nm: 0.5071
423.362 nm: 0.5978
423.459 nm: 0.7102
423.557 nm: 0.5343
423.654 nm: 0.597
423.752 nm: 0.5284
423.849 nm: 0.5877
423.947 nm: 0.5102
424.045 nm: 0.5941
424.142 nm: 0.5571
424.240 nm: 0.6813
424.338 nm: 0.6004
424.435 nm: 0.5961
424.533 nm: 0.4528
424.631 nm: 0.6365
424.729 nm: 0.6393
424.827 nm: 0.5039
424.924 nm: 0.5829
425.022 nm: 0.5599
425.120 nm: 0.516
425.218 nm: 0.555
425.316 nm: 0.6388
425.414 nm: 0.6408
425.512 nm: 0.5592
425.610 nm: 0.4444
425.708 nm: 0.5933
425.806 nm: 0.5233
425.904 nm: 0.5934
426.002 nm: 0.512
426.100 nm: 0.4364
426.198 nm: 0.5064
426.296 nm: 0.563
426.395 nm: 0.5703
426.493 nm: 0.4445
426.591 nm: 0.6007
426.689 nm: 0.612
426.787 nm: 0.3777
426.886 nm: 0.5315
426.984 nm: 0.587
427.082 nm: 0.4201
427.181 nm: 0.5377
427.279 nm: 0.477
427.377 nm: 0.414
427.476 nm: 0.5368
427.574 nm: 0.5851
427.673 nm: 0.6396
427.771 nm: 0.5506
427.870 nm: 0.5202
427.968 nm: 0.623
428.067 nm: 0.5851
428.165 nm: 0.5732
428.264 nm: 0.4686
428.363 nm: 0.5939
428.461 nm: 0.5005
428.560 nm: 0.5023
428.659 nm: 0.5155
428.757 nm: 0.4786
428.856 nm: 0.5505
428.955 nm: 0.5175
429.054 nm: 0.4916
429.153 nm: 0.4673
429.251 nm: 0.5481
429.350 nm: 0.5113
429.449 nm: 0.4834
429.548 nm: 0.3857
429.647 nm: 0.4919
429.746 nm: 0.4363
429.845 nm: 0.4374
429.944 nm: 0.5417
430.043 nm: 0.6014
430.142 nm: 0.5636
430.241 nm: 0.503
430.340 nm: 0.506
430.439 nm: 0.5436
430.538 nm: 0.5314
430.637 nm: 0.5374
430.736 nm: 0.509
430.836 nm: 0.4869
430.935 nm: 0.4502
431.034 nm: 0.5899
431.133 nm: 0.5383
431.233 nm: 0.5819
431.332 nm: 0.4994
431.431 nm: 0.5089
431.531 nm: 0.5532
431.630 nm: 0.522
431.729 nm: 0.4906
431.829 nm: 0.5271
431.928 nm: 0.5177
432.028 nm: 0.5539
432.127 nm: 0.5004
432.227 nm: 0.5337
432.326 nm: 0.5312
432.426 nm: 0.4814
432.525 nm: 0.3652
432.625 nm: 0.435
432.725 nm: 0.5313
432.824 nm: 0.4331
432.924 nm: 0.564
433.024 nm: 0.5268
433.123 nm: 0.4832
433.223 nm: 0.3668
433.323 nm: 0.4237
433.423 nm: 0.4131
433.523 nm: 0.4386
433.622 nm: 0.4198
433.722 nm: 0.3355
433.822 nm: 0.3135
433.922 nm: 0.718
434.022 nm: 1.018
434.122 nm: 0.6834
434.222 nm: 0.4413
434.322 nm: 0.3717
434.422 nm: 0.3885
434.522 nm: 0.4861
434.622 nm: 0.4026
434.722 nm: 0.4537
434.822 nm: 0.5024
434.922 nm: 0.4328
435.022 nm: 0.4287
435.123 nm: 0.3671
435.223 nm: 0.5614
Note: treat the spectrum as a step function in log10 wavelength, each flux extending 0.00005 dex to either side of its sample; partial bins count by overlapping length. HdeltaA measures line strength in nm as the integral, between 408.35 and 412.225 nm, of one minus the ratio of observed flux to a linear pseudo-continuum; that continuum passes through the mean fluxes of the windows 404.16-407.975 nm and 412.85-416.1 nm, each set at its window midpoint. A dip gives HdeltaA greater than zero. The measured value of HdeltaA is 0.611 nm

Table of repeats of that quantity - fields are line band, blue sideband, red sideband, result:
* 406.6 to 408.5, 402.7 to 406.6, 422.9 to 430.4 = 0.09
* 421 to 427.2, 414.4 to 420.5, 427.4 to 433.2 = -0.24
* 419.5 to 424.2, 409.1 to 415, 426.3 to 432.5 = -0.46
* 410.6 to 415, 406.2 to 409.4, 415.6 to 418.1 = 0.23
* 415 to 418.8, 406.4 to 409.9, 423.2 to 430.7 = -0.19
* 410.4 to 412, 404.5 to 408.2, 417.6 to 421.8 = 0.31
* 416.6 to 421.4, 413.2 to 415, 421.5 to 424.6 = 0.07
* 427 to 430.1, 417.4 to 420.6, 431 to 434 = -0.02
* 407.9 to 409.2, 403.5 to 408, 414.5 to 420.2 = 0.10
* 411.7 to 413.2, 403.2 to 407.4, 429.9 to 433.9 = 0.07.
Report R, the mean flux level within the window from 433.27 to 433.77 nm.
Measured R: 0.406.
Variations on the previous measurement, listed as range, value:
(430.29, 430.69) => 0.53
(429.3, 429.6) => 0.46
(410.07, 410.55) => 0.463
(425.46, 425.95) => 0.543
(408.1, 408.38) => 0.596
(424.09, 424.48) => 0.61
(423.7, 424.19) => 0.556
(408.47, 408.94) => 0.57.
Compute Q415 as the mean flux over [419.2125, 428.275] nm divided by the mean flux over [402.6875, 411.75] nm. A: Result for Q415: 1.0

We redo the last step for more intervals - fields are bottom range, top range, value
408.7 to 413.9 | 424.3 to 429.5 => 1.04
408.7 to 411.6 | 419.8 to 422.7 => 1.21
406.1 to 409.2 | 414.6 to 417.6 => 1.00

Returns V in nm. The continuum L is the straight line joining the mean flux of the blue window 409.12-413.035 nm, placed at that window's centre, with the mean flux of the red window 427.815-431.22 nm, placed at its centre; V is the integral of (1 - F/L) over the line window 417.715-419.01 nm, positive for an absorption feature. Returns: -0.17 nm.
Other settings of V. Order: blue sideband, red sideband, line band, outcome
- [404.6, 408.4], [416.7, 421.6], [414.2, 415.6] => 0.083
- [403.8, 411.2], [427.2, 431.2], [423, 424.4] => -0.142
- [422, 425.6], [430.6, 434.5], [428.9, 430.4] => 0.072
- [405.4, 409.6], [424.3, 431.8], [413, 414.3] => -0.070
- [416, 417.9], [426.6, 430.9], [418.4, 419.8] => 0.067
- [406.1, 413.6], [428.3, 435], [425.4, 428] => -0.117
